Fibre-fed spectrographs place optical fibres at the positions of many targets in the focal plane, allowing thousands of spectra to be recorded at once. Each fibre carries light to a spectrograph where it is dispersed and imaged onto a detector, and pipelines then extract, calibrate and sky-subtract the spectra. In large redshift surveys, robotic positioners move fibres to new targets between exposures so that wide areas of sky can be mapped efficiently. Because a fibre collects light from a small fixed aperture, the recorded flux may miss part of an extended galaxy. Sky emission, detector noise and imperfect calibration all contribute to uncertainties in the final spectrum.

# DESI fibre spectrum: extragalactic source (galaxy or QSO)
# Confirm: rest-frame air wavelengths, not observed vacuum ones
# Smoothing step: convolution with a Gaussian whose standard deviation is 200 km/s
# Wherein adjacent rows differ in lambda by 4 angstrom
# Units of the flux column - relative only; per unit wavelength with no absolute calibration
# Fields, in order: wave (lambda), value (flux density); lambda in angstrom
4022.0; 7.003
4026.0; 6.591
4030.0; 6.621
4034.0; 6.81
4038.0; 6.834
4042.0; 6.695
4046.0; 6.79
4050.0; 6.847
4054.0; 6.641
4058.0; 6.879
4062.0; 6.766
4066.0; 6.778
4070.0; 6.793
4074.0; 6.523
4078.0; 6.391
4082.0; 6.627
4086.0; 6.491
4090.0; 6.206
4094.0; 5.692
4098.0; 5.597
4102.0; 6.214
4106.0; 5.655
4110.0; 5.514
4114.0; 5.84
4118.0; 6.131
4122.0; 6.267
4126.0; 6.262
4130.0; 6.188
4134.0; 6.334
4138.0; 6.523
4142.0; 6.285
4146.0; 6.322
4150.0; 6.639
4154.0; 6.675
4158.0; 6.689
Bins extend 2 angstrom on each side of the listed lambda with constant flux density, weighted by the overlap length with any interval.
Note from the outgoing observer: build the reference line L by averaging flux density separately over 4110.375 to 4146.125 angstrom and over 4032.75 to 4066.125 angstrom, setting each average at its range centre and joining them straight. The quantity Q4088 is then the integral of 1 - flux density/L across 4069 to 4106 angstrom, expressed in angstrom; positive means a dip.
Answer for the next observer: 1.54 angstrom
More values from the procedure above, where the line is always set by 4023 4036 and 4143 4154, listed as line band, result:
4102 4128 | 2.3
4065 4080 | 0.0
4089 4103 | 1.5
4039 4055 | -0.2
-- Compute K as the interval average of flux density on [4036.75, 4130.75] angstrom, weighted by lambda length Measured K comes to 6.36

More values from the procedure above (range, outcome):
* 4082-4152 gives 6.14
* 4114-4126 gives 6.15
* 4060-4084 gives 6.65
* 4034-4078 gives 6.74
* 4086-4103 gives 5.98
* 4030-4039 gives 6.78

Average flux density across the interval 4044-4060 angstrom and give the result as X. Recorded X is 6.79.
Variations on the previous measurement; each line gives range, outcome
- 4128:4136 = 6.26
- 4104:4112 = 5.58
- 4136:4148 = 6.38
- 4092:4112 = 5.73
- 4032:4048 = 6.78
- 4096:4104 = 5.91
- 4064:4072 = 6.79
